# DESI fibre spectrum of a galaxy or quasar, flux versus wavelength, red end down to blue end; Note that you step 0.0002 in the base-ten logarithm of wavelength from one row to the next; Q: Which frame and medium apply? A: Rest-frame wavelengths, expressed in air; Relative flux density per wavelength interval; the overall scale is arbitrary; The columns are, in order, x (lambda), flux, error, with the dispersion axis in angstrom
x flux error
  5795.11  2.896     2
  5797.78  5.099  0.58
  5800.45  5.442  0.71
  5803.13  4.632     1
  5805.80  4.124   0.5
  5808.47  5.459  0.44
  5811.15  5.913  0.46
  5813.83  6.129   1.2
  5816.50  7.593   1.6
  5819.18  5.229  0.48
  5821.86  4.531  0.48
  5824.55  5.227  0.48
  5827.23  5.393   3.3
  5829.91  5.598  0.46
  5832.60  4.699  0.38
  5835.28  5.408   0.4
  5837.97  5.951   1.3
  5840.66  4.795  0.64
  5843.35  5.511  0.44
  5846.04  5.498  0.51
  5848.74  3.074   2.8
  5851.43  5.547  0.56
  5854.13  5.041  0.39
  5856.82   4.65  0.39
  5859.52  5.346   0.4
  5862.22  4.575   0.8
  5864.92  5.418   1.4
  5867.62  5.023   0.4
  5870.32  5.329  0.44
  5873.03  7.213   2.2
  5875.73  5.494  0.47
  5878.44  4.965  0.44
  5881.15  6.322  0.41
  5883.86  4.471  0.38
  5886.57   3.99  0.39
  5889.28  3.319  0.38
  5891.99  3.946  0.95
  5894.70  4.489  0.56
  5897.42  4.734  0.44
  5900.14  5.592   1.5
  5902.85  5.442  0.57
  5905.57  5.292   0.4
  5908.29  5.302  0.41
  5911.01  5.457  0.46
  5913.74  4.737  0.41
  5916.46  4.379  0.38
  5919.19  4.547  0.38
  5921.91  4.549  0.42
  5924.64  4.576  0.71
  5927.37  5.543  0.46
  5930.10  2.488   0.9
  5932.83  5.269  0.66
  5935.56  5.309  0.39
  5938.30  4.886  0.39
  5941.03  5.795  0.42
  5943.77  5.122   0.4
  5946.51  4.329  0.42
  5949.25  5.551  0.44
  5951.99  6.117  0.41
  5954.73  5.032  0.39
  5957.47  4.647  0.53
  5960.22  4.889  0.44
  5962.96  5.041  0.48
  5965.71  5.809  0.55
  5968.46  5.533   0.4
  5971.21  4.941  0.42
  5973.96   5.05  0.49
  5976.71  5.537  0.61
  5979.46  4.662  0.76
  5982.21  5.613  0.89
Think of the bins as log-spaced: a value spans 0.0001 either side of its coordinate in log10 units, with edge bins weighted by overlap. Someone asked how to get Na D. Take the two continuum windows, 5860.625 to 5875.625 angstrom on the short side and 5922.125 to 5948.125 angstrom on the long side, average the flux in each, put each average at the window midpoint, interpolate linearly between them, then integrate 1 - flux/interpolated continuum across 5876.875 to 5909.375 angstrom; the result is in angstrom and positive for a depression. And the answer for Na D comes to 2.6 angstrom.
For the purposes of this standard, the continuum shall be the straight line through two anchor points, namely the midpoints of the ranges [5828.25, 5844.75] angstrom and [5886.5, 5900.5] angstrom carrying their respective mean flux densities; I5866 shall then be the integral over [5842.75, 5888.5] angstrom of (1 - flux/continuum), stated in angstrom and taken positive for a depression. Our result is -3.2 angstrom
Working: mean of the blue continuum 5.33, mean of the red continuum 4.29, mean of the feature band 5.12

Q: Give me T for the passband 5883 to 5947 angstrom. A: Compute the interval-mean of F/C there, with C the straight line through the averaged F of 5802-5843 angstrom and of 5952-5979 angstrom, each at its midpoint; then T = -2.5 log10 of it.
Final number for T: 0.11 mag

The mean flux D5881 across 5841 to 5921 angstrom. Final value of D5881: 4.98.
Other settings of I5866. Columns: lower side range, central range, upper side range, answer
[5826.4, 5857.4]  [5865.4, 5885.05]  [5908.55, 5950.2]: -2.14 angstrom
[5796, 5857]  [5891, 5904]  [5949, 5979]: 0.97 angstrom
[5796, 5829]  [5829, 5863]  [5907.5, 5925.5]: 0.82 angstrom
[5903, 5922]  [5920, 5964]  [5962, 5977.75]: 1.73 angstrom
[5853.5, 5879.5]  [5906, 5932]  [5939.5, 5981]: 2.96 angstrom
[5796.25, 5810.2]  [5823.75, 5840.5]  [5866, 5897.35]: -1.33 angstrom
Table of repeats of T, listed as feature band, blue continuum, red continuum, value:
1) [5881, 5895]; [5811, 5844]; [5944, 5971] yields 0.25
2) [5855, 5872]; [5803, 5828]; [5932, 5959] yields 0.06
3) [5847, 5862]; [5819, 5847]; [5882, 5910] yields 0.07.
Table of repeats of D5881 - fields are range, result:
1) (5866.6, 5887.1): 5.41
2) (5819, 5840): 5.24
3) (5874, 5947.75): 4.84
